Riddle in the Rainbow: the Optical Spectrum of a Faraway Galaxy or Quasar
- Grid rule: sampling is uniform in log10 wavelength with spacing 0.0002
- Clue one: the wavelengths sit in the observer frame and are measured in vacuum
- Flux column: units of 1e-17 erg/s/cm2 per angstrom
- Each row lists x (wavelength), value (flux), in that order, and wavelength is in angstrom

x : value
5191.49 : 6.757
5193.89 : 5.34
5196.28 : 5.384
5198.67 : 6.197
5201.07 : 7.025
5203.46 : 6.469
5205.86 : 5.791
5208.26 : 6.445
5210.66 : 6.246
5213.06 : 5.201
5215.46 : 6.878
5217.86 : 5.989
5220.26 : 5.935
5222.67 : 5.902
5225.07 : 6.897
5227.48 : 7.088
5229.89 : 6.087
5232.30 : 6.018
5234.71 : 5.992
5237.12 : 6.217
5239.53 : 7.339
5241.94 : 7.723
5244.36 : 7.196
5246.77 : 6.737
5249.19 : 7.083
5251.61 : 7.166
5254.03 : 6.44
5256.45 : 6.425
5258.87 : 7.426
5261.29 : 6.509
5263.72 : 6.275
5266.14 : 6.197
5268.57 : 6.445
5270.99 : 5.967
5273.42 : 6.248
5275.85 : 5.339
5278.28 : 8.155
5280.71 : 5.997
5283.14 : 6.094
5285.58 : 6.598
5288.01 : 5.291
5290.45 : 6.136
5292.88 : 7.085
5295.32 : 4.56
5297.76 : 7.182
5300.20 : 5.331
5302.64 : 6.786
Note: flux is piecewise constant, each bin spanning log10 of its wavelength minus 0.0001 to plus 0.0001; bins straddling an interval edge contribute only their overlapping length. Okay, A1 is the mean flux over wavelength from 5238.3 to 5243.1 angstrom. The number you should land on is 7.53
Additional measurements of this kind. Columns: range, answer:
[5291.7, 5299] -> 6.27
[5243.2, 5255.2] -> 6.92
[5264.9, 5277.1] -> 6.05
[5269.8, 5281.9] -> 6.34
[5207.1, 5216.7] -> 6.19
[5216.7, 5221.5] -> 5.96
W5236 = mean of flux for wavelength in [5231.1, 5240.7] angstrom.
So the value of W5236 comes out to 6.39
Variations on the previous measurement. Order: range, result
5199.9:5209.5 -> 6.43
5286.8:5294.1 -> 6.17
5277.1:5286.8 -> 6.71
